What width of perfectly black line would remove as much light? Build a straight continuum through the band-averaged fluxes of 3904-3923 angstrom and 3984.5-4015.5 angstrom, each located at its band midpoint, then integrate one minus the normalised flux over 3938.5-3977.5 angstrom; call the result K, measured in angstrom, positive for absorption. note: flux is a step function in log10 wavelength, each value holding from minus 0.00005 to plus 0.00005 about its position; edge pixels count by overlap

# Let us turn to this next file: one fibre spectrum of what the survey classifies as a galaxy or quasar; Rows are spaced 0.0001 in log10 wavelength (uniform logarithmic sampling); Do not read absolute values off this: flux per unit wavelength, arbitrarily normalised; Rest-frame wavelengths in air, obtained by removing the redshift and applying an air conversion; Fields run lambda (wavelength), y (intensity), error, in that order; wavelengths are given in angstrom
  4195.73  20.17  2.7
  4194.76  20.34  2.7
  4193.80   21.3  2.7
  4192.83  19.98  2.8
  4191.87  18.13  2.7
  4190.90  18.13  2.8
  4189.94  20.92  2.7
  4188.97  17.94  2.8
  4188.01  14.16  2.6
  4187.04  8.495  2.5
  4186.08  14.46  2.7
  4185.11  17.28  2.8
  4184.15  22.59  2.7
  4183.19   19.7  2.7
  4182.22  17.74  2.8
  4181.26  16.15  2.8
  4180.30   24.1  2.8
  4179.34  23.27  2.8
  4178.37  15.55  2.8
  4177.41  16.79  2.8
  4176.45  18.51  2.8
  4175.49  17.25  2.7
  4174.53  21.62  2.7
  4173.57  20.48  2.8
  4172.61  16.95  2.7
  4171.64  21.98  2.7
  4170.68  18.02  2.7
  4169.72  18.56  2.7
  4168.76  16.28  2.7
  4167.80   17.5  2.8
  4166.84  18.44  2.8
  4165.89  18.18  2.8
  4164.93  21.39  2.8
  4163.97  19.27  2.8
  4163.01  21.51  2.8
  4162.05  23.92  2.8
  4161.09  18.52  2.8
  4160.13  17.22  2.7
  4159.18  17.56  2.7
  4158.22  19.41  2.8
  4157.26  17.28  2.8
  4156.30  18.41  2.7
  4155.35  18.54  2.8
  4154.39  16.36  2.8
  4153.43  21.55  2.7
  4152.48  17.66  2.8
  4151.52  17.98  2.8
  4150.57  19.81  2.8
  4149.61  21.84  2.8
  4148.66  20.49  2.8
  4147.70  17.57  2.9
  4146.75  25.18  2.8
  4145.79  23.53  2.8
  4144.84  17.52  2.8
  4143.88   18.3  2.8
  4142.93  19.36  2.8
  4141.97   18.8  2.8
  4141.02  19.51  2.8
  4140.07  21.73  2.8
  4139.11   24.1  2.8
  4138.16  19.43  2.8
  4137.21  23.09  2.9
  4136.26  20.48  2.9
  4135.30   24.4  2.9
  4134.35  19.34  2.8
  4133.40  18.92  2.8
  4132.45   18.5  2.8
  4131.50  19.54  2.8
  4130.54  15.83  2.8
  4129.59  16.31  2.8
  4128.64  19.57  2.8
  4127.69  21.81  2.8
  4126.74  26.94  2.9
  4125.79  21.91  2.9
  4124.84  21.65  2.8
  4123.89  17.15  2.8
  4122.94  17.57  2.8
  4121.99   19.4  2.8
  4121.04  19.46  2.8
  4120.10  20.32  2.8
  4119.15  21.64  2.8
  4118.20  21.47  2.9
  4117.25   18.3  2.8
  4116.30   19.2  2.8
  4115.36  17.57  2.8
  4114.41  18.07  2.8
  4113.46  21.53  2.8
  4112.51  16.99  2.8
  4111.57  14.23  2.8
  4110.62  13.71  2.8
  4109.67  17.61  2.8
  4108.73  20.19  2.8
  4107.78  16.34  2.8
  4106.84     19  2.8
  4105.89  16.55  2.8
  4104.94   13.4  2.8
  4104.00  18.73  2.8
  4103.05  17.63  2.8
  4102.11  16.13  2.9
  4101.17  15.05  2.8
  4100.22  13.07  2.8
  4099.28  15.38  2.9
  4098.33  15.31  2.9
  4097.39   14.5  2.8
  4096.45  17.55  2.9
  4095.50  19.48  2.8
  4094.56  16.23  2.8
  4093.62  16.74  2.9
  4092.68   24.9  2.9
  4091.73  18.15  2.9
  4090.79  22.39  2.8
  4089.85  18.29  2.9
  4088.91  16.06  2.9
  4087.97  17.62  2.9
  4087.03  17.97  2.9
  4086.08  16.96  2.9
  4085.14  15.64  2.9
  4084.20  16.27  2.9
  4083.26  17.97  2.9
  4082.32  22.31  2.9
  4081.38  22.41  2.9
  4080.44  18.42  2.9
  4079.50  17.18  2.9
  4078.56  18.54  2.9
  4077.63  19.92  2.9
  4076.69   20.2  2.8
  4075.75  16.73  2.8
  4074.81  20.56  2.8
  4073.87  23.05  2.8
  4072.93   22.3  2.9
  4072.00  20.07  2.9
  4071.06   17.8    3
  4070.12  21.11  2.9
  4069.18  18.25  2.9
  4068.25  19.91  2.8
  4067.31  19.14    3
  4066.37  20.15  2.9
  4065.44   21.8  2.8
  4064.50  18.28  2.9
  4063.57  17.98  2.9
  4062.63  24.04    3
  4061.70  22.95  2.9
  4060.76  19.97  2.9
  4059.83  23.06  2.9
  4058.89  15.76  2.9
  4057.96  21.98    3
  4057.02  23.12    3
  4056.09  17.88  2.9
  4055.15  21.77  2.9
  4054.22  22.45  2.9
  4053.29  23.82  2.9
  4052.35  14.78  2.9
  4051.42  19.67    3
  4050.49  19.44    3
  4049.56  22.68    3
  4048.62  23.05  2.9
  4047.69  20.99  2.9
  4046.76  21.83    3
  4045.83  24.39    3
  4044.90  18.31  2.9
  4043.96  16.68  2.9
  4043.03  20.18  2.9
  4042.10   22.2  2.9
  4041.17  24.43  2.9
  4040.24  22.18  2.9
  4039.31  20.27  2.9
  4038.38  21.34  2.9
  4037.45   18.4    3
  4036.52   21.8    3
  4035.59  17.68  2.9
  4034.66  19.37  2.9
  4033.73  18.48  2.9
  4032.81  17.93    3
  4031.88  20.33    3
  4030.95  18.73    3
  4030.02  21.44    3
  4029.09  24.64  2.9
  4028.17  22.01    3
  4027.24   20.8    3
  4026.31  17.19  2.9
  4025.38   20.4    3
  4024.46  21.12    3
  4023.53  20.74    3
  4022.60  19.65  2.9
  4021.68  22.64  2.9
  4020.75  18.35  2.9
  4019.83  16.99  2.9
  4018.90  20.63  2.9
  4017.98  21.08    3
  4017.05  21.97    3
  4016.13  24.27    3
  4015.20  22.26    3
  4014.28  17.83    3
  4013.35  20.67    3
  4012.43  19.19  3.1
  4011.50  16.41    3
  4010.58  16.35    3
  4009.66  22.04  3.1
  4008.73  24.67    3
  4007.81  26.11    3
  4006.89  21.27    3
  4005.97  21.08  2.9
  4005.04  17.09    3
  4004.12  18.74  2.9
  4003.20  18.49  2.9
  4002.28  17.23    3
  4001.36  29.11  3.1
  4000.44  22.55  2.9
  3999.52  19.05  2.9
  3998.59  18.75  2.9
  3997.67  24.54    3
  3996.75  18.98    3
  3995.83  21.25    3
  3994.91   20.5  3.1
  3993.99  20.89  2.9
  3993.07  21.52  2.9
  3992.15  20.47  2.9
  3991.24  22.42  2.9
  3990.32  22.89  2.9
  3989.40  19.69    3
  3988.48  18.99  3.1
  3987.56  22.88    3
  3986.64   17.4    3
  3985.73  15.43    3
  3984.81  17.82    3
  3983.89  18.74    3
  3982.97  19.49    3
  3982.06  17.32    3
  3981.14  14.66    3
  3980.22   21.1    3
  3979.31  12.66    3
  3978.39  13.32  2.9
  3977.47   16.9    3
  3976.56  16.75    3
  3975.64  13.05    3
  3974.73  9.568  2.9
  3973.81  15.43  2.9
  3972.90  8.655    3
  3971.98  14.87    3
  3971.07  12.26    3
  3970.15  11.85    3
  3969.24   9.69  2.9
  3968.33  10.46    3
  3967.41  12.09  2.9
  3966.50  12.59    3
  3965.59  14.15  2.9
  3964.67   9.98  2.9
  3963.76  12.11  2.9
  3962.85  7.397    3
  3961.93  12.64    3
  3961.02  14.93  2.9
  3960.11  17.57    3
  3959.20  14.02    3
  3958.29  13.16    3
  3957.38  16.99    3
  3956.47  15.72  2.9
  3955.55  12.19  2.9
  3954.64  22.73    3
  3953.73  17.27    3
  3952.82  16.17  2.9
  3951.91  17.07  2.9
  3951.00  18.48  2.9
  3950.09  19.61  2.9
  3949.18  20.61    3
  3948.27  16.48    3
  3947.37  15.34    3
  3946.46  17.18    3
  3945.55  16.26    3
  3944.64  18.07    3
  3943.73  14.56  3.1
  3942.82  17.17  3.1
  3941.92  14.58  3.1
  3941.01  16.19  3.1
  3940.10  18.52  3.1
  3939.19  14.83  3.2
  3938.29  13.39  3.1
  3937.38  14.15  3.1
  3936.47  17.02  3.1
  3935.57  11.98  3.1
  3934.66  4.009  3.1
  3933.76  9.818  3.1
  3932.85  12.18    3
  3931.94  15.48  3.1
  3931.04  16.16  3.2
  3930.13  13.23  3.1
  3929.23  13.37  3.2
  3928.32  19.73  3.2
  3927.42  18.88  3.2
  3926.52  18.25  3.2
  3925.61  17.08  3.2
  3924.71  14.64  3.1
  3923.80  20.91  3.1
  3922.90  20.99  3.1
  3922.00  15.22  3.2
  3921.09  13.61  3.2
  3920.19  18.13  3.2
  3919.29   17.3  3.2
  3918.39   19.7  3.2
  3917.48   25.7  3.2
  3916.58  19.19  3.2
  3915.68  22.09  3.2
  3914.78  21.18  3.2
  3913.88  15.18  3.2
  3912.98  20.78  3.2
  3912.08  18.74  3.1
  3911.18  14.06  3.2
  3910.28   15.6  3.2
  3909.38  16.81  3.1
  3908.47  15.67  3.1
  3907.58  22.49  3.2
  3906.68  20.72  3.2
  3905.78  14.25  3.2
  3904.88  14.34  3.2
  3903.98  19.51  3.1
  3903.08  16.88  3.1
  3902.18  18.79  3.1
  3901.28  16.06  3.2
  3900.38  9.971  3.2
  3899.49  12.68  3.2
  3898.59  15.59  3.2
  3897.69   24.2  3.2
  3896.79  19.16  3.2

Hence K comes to 9.2 angstrom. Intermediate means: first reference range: 18.2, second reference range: 20.4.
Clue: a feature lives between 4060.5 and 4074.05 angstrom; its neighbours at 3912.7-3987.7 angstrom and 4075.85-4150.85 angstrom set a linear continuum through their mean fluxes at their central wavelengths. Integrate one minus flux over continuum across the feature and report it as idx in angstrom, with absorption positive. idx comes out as -1.8 angstrom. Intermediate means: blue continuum 15.7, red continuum 18.9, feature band 20.4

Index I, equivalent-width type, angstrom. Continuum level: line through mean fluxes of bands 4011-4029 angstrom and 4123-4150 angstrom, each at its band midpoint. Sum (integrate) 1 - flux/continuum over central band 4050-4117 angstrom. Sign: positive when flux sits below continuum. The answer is 5.4 angstrom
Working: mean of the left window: 20.3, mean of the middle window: 18.7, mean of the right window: 20.4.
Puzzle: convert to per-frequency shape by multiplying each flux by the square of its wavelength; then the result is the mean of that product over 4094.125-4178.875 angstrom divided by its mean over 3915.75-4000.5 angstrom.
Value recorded 1.3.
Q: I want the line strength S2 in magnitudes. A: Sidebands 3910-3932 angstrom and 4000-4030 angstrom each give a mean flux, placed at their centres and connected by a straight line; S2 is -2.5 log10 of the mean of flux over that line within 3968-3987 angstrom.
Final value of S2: 0.32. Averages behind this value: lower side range 17.9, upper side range 20.7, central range 14.7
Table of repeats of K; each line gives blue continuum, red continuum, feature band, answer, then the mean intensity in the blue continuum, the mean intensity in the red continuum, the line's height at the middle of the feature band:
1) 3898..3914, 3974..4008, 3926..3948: 3.1 angstrom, 16.7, 19.1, 17.5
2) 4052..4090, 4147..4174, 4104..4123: 1.2 angstrom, 19.6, 19.1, 19.4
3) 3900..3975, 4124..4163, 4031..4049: -2.7 angstrom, 15.7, 20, 17.8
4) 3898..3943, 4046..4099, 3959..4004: 2.8 angstrom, 16.5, 19.6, 17.7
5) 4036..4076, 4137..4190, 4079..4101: 2.5 angstrom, 20.6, 19.1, 20.1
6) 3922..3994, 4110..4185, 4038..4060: -4.2 angstrom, 15.7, 19.5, 17.5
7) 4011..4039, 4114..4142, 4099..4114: 2.6 angstrom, 20.1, 20.1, 20.1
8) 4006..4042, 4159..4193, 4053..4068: -0.5 angstrom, 20.6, 18.6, 20.1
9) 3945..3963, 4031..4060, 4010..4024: -0.6 angstrom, 16.2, 20.5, 19.2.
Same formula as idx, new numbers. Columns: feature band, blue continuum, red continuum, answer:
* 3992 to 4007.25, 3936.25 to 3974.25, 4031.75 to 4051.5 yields -2.50 angstrom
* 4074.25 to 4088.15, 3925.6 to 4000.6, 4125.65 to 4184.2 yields -0.28 angstrom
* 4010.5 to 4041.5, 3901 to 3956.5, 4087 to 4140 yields -4.30 angstrom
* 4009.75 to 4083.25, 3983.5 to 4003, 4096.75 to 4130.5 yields -3.35 angstrom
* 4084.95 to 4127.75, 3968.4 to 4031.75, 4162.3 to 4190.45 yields 1.22 angstrom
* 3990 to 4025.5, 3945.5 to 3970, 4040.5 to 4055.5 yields -4.89 angstrom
